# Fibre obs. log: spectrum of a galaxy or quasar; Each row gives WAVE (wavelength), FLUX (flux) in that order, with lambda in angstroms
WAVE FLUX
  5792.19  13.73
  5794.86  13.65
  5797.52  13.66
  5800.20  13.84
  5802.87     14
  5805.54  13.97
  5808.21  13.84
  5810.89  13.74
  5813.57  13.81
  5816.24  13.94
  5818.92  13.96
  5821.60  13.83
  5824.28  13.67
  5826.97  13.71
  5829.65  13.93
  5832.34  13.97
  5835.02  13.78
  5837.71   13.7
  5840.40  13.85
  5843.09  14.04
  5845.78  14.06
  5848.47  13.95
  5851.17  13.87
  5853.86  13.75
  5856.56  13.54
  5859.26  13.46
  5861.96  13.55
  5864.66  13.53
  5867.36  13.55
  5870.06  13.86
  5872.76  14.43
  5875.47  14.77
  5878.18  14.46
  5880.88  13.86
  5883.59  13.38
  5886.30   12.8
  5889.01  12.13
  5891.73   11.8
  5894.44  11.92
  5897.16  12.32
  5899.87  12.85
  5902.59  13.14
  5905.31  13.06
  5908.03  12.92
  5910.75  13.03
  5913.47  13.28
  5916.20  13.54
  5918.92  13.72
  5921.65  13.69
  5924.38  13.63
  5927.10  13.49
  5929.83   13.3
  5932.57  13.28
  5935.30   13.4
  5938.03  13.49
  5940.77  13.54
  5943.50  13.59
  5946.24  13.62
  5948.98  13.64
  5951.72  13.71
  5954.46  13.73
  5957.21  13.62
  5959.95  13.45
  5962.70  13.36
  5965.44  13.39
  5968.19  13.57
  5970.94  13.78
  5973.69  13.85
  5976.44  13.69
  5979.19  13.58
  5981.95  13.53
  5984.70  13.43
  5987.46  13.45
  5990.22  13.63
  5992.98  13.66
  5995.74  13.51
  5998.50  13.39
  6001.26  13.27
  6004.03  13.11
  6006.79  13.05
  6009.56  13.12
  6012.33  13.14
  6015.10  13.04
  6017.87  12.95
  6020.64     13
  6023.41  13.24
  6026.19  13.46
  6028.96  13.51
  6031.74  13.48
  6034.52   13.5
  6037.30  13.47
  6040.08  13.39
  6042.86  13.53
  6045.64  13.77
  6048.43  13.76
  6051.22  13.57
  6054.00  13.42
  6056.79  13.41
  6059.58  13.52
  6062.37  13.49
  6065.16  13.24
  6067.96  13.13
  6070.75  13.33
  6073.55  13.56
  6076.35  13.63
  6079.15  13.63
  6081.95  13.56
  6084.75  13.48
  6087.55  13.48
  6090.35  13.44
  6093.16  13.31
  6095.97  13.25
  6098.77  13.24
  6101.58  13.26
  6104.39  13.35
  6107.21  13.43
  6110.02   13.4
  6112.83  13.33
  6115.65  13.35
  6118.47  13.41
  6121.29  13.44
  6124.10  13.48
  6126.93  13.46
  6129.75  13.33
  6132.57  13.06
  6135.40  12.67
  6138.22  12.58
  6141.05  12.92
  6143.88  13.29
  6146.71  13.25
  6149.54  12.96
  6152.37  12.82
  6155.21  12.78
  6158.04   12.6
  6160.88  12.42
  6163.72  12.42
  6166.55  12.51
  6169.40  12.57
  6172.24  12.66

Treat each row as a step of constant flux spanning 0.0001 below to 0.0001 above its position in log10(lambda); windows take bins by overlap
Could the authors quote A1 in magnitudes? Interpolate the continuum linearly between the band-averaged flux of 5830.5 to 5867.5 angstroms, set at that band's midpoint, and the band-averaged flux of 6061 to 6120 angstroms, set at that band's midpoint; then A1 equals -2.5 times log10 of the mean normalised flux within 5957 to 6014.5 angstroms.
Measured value 0.01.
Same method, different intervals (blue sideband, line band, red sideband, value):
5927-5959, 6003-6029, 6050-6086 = 0.03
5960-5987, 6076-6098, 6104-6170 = -0.02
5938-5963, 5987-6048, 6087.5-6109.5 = 0.01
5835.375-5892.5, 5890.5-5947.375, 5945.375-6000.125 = 0.04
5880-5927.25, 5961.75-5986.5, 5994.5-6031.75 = -0.04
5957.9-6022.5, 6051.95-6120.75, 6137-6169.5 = -0.03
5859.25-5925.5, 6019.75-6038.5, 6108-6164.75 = -0.02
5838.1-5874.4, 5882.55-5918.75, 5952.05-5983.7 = 0.07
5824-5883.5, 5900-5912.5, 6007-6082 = 0.06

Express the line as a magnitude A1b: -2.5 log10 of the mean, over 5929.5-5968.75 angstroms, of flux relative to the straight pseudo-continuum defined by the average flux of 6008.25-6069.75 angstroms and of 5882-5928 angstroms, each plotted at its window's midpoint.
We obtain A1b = -0.03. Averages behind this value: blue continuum 13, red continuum 13.4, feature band 13.5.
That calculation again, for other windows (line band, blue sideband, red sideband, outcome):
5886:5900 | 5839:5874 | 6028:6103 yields 0.13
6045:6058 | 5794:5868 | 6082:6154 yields -0.02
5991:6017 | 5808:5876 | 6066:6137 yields 0.02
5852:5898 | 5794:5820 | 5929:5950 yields 0.02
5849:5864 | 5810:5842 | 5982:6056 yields 0.01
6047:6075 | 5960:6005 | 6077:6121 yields 0.00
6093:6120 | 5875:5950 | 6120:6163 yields -0.02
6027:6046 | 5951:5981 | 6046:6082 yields 0.00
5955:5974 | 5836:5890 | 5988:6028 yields -0.01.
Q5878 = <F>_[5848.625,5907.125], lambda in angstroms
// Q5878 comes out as 13.3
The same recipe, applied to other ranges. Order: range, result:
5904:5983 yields 13.5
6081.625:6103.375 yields 13.4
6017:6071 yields 13.4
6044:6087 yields 13.5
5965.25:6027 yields 13.4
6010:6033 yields 13.2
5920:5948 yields 13.5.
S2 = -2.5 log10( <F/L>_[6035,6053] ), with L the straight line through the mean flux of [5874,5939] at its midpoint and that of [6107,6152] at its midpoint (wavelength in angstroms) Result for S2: -0.03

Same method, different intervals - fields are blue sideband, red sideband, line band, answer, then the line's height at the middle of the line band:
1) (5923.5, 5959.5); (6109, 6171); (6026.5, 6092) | -0.02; 13.2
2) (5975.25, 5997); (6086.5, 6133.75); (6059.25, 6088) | 0.00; 13.4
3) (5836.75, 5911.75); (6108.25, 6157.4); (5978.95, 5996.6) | -0.02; 13.3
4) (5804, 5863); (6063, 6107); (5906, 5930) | 0.02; 13.7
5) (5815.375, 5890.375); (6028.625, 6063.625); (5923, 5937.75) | 0.02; 13.7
